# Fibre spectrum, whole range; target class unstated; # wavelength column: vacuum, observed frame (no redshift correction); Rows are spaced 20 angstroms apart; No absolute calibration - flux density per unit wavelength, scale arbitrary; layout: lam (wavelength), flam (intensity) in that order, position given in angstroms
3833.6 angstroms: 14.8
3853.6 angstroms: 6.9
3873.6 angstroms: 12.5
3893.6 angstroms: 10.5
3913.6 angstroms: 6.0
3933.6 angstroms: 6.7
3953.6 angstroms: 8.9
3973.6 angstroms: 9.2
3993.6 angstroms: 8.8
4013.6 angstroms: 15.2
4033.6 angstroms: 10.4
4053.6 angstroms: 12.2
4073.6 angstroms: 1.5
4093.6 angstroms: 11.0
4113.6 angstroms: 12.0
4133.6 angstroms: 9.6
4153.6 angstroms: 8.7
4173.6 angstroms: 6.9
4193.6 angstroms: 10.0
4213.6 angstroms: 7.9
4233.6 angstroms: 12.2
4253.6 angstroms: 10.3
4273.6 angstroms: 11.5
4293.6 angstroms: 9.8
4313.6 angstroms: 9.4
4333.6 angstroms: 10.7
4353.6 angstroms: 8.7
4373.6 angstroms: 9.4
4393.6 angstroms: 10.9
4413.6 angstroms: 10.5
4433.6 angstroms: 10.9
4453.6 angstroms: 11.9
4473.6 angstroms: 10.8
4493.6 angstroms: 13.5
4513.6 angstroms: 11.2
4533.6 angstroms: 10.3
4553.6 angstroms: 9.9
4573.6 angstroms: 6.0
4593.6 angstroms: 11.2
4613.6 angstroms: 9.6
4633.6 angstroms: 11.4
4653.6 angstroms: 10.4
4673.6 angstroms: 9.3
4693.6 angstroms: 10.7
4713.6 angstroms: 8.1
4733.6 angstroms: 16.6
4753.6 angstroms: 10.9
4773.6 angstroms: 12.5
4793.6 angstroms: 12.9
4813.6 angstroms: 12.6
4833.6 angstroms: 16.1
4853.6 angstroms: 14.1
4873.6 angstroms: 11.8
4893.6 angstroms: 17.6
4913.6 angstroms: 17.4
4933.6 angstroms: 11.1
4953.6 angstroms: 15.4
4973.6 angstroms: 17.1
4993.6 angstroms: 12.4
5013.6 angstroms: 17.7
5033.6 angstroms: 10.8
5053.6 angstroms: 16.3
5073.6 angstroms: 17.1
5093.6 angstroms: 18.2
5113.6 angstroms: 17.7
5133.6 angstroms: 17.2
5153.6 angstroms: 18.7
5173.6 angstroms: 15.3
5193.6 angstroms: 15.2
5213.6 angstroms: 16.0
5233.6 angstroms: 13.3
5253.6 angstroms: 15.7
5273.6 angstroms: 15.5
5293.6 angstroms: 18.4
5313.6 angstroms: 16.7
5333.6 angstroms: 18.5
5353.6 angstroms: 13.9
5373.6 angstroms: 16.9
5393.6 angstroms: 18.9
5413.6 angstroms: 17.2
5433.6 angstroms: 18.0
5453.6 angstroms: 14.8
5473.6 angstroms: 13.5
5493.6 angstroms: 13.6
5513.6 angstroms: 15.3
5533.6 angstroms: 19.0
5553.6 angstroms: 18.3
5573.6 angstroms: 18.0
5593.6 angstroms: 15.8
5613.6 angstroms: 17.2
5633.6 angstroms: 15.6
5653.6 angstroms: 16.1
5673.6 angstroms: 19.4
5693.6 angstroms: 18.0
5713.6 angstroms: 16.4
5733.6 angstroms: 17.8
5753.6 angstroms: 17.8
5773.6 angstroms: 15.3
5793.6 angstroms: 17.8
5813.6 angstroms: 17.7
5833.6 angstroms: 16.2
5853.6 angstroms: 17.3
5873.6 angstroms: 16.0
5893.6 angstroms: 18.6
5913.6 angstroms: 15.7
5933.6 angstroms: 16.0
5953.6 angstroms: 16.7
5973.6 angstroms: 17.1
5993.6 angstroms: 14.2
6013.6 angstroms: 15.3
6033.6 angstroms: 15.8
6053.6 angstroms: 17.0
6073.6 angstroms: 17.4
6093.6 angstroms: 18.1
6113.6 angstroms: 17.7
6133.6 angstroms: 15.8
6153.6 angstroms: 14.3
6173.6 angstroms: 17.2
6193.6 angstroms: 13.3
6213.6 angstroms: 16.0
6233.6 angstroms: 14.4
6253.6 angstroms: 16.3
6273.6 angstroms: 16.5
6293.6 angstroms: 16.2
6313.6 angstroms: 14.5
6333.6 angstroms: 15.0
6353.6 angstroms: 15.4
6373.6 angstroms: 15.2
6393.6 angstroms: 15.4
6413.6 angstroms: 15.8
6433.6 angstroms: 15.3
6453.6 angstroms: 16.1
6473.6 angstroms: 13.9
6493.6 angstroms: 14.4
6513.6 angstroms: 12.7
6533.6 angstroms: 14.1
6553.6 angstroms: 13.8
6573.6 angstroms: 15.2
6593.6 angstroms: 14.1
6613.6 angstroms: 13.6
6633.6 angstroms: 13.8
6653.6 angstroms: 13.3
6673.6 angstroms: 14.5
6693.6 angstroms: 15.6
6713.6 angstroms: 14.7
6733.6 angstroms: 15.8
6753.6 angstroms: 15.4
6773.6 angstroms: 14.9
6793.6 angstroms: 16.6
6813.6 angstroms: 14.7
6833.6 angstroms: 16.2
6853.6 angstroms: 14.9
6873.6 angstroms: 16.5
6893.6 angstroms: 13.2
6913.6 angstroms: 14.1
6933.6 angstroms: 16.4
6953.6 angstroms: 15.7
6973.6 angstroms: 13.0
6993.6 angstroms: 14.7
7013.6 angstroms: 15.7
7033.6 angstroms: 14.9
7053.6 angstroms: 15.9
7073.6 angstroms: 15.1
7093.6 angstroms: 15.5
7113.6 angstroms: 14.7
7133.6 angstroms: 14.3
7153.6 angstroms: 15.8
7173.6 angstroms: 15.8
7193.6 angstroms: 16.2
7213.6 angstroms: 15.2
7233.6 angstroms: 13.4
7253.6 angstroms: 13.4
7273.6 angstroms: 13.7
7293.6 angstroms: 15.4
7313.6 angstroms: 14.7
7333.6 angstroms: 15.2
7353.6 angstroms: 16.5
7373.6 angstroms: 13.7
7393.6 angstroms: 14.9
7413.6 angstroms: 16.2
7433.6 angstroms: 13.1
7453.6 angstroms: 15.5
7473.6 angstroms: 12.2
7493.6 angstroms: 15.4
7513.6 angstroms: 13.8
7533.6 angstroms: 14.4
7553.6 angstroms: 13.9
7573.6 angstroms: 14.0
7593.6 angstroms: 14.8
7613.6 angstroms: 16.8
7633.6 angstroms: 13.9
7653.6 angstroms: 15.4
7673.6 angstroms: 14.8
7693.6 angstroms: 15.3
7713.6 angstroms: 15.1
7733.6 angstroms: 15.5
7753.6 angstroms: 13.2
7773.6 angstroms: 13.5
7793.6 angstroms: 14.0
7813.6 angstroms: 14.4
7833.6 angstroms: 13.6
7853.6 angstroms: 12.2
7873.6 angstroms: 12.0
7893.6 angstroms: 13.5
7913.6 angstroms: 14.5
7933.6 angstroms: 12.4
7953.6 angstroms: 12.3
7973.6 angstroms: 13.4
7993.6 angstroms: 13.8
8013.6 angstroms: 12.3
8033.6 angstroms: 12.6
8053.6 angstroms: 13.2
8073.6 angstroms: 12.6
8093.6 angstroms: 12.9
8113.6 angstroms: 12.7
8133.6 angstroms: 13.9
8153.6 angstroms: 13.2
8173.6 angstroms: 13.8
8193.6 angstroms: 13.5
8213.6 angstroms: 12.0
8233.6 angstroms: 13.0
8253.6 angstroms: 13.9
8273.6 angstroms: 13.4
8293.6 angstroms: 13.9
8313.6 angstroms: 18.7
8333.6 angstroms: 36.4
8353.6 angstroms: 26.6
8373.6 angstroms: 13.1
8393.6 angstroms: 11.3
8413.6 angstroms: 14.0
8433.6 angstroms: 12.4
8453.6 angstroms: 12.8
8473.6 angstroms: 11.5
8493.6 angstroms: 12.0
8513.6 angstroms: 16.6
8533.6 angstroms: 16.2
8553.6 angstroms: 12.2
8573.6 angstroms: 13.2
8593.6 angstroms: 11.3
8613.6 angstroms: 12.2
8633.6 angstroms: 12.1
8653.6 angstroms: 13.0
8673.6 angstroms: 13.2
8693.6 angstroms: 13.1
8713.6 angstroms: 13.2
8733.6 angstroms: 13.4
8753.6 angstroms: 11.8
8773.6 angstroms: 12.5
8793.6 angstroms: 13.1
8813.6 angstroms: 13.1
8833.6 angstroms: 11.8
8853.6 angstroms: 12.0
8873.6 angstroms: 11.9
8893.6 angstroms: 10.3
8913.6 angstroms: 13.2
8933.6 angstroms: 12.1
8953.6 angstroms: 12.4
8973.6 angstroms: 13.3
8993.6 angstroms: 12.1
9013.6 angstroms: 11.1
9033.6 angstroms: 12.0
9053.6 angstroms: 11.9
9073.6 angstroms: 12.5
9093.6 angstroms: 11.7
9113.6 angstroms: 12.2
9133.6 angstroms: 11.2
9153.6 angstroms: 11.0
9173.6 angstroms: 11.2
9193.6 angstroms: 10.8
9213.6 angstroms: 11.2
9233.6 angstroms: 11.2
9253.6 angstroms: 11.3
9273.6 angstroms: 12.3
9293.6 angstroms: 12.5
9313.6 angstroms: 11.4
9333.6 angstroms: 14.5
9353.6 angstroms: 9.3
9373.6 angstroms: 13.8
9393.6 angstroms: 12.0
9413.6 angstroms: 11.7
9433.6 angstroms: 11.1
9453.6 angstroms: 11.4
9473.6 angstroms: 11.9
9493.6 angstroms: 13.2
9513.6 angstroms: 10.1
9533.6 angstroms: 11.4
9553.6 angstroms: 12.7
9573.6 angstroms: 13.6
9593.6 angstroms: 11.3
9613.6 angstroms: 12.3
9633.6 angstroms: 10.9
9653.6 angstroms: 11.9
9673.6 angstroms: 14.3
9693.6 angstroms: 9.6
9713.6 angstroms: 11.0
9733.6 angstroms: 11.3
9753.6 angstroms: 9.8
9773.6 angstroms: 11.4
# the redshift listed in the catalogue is 0.268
